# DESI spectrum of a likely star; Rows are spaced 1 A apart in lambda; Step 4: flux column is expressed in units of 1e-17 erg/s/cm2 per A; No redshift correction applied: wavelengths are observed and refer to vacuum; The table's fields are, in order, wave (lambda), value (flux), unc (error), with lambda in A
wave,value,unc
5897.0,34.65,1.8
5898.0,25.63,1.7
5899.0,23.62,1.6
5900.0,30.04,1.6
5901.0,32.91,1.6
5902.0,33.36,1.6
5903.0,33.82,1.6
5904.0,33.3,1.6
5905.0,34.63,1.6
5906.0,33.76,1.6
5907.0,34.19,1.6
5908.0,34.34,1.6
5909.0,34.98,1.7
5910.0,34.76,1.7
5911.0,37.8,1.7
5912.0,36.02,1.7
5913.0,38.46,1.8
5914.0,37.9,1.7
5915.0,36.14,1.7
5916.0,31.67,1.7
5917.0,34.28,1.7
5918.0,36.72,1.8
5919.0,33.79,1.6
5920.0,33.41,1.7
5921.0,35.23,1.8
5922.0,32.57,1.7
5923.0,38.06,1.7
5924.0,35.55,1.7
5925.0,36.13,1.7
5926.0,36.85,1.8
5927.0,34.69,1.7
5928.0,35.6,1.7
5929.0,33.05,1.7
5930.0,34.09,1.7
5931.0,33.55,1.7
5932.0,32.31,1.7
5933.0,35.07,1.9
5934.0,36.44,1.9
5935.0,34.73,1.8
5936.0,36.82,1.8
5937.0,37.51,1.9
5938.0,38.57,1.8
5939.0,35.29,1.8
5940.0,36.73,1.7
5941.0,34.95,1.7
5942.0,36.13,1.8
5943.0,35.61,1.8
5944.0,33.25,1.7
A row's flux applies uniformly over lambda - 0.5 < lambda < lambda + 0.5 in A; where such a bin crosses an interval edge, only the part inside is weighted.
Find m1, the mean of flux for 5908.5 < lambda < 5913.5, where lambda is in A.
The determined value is 36.4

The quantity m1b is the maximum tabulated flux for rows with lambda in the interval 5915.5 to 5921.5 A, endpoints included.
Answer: 36.72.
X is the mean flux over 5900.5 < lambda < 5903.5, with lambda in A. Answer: 33.4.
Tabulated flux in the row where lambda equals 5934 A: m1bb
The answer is 36.44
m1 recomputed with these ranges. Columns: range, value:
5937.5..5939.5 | 36.9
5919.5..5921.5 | 34.3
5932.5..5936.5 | 35.8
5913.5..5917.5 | 35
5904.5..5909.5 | 34.4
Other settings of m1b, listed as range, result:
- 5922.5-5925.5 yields 38.06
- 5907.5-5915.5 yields 38.46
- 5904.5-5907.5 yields 34.63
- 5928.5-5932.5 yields 34.09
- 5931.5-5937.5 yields 37.51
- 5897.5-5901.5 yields 32.91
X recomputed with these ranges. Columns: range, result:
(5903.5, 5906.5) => 33.9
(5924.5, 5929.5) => 35.3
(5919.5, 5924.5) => 35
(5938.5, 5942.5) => 35.8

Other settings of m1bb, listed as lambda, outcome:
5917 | 34.28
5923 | 38.06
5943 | 35.61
